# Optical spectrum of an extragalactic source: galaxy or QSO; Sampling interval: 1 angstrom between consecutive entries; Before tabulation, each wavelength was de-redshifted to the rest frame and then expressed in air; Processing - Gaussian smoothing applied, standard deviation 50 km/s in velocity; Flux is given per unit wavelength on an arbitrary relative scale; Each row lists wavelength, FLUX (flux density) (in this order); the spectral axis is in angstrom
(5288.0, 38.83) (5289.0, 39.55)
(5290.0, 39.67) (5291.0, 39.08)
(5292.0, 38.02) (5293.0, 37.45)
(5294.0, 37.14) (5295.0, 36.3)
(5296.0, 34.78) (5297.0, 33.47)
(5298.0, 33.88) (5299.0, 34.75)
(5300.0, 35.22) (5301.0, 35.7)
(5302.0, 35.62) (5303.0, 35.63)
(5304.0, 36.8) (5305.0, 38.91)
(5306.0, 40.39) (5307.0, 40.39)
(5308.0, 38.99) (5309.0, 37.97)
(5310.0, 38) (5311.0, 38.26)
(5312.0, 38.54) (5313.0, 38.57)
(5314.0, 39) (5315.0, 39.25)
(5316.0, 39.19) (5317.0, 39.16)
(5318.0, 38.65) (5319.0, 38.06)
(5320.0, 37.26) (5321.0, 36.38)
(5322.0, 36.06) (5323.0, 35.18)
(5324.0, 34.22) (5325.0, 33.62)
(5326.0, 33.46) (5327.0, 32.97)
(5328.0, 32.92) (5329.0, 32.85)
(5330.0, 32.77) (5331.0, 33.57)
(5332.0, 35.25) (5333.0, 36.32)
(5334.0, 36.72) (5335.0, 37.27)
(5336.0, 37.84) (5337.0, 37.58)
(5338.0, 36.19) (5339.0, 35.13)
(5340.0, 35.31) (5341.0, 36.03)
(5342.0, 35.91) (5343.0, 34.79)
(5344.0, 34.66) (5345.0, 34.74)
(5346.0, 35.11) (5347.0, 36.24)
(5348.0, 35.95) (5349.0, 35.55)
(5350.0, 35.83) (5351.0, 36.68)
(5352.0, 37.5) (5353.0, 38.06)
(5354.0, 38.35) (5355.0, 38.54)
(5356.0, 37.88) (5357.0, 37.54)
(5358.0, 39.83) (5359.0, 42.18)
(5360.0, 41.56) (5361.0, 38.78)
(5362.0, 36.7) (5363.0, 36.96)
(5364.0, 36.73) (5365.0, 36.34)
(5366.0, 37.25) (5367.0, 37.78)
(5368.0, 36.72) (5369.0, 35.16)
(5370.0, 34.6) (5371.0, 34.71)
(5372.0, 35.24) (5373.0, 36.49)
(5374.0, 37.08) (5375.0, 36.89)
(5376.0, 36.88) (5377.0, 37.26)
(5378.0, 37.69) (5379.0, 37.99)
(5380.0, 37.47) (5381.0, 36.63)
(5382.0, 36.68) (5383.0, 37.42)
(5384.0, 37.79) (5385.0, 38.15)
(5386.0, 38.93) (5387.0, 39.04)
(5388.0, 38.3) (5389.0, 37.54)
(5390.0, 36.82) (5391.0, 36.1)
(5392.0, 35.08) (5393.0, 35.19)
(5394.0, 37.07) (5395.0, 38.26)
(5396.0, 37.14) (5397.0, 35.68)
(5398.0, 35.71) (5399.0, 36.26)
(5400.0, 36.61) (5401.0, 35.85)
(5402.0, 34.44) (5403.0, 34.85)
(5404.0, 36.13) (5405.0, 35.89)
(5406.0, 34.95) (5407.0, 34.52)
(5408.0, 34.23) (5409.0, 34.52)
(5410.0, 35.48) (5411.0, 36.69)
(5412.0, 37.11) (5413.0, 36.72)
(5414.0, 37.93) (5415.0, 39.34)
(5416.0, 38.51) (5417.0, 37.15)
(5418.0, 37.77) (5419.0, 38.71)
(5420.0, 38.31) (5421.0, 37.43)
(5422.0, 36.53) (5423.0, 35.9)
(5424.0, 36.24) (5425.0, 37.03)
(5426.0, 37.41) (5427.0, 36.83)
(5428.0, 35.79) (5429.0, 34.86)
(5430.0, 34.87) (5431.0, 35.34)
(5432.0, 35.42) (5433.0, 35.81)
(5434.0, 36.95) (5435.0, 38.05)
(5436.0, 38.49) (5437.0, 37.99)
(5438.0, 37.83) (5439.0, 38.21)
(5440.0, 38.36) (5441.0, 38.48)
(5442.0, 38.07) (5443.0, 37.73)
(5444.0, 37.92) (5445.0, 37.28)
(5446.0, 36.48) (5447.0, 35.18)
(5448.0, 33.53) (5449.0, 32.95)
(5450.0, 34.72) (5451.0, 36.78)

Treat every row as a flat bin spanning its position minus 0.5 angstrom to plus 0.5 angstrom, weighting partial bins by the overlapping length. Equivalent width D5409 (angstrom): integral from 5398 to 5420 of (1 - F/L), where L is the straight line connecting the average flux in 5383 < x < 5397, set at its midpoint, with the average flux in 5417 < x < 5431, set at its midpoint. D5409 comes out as 0.3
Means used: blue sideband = 37.3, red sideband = 36.7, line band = 36.4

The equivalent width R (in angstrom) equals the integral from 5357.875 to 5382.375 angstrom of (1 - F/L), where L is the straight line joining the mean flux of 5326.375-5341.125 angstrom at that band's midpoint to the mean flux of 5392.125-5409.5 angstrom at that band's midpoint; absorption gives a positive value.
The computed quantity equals -1.2 angstrom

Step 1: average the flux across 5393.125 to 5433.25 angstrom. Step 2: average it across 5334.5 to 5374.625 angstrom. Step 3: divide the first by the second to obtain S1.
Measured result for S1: 0.99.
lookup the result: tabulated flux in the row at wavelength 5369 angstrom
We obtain 35.16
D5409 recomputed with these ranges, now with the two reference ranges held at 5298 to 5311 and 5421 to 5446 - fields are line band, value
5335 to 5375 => 0.36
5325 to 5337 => 0.78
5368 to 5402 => 0.31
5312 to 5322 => -0.28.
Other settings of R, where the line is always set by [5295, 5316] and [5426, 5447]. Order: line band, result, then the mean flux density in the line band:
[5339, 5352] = 0.5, 35.6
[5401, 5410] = 0.5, 35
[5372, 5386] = -0.1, 37.3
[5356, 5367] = -0.4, 38.3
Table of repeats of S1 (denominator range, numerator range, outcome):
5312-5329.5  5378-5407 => 1.01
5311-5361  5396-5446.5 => 1.00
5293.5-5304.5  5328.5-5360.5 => 1.03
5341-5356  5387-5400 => 1.01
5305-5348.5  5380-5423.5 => 1.01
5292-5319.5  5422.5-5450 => 0.98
